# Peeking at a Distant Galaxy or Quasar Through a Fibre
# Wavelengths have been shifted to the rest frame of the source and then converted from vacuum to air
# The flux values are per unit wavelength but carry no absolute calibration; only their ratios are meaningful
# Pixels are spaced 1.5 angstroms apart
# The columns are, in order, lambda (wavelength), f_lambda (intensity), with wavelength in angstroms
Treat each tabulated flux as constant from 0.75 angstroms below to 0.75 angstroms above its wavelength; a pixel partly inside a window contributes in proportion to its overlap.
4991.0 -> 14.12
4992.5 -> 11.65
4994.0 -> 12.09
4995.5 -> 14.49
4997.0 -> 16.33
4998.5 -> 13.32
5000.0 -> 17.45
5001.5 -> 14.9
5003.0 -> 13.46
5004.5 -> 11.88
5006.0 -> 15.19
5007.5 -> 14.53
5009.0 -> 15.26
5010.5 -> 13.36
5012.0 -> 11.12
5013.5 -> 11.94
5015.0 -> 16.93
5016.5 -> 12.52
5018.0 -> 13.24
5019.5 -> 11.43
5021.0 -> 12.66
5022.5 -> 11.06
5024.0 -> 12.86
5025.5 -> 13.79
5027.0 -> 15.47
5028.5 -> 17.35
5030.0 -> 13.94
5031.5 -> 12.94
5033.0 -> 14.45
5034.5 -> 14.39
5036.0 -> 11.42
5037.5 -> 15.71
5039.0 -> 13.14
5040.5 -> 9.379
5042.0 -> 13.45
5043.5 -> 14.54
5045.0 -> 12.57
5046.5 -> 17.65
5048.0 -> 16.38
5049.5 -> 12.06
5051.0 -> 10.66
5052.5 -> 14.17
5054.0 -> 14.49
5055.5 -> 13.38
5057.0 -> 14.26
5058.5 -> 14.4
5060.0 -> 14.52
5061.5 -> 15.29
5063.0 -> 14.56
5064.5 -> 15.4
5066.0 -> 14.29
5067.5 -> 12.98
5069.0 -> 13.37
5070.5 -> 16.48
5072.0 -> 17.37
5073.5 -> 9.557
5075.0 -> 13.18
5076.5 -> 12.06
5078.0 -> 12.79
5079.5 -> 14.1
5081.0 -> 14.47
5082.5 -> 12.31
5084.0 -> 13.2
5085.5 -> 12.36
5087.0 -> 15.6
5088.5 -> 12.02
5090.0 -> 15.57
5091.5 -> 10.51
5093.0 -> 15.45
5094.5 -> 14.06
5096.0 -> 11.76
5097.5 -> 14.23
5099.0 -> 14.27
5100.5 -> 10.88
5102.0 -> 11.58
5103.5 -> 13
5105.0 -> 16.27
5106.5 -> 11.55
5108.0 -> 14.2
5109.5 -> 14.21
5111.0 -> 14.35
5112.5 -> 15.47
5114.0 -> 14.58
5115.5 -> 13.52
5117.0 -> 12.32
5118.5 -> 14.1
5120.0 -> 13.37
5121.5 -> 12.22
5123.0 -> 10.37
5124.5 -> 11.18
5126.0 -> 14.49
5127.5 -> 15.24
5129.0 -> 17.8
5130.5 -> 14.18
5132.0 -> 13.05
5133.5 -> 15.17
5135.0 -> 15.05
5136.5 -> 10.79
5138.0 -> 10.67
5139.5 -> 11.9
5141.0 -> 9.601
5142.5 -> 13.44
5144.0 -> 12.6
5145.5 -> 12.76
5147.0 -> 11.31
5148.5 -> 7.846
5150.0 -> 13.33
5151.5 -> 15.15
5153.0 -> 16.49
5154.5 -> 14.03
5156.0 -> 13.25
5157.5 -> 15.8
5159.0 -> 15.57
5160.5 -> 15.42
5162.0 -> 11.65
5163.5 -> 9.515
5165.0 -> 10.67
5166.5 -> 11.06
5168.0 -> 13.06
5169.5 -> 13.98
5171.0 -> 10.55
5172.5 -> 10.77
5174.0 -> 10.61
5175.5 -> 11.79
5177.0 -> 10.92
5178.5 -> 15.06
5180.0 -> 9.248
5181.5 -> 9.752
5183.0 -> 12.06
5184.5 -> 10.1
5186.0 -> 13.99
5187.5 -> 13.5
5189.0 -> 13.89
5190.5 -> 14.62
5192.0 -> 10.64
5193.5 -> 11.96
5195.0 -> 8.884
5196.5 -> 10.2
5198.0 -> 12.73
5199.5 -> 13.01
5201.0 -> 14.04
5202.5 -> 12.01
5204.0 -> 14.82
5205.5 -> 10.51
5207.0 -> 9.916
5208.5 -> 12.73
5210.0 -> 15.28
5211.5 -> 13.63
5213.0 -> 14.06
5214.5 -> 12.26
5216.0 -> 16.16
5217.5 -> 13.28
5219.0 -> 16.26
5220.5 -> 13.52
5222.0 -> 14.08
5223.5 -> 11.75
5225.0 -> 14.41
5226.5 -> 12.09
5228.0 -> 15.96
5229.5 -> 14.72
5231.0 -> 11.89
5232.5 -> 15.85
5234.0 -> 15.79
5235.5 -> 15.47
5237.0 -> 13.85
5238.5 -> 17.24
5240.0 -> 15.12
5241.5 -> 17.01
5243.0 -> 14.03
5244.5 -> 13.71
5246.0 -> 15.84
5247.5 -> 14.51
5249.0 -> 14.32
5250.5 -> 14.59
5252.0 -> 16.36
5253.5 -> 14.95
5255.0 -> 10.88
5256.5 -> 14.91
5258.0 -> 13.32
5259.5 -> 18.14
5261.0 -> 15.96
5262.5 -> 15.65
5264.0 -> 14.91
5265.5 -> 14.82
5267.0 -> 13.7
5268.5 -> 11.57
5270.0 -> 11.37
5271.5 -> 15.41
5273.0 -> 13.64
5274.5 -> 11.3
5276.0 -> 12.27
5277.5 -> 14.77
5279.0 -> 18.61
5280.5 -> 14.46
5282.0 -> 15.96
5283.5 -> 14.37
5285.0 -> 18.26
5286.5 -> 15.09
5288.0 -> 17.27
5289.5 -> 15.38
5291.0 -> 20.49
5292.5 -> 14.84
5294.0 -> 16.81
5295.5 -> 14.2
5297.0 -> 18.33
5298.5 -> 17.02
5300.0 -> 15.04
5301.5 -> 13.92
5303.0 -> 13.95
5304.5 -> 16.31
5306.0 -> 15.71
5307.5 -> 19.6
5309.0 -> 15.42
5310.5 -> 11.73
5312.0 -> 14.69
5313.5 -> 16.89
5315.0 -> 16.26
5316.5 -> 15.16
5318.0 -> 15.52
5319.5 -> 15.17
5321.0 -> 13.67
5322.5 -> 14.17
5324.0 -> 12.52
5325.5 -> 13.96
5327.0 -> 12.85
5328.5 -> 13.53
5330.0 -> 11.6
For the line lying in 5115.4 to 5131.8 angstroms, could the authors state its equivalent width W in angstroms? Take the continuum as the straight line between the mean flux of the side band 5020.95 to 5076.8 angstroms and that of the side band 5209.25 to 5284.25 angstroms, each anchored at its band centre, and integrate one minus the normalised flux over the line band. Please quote 0.7 angstroms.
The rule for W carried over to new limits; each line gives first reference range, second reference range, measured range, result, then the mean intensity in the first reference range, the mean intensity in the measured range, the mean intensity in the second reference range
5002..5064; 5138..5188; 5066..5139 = -3.0 angstroms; 13.7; 13.5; 12.3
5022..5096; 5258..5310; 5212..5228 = 1.1 angstroms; 13.8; 13.9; 15.4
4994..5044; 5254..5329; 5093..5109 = 0.9 angstroms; 13.7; 13.3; 15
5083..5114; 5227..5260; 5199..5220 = 1.6 angstroms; 13.5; 13.4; 14.9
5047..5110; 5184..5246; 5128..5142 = 0.5 angstroms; 13.7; 13.2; 13.6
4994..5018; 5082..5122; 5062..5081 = -0.3 angstroms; 14.1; 13.9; 13.5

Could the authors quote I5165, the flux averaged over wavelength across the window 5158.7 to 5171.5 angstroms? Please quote 12.3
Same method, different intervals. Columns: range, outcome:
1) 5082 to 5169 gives 13.2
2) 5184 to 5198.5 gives 12.1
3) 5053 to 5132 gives 13.7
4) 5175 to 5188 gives 11.8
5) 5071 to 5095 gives 13.4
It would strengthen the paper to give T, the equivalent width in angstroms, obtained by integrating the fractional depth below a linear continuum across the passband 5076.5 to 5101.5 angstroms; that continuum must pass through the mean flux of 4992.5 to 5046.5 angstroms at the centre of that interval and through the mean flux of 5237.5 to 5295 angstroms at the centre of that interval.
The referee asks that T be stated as 1.4 angstroms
